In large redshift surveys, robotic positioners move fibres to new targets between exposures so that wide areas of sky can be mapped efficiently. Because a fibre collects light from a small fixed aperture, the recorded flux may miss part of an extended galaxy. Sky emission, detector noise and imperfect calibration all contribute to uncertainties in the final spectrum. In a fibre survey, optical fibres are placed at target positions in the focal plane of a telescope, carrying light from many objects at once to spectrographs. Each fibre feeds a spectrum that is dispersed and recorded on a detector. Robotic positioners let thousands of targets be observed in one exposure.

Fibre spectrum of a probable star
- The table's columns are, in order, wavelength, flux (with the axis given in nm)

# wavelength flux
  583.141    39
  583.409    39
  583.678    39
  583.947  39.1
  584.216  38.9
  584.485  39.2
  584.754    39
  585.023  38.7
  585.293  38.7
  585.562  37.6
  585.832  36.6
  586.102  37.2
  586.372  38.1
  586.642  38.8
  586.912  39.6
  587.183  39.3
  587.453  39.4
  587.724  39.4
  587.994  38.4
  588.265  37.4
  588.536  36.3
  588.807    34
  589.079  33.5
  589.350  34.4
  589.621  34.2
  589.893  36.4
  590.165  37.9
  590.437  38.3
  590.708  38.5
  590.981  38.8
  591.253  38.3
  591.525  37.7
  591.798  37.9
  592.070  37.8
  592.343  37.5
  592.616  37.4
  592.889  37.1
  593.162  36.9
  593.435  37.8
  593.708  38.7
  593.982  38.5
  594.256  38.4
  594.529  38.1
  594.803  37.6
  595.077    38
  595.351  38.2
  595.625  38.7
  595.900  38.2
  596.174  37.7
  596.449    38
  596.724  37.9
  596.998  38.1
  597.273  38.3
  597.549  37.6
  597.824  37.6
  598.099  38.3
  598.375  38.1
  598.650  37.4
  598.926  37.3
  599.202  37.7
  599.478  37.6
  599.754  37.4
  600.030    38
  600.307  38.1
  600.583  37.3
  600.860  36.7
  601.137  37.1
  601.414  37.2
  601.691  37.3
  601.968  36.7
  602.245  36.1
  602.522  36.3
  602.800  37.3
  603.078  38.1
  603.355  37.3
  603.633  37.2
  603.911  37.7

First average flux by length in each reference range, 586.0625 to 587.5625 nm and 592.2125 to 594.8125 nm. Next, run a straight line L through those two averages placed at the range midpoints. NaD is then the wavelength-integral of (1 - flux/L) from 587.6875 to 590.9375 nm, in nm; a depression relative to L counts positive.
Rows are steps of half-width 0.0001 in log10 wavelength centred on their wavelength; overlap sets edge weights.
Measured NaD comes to 0.16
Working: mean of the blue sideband 38.8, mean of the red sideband 37.8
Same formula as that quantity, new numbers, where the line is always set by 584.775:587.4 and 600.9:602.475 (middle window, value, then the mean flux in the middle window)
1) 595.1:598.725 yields -0.07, 38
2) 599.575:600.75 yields -0.02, 37.7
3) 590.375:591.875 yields -0.02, 38.3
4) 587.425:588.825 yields 0.02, 37.6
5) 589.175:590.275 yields 0.07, 35.6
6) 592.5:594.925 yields -0.01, 37.8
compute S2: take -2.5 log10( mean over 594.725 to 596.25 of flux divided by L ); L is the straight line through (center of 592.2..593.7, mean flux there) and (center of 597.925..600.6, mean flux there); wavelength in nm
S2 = -0.02 mag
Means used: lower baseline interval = 37.5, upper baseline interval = 37.7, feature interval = 38.1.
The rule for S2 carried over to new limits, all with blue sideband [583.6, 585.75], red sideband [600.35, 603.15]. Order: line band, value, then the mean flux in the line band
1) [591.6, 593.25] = 0.01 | 37.5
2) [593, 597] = -0.01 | 38.1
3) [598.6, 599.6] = -0.01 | 37.5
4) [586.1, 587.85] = -0.01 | 38.9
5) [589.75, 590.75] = 0.01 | 37.7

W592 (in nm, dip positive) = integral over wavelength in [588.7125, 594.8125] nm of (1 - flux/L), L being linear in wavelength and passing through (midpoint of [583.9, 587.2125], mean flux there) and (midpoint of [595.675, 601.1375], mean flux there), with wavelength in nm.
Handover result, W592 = 0.14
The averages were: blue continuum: 38.5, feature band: 37.2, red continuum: 37.7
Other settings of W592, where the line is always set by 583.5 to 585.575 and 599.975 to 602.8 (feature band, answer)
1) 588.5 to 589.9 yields 0.14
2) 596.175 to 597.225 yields -0.01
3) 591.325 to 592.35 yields 0.01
